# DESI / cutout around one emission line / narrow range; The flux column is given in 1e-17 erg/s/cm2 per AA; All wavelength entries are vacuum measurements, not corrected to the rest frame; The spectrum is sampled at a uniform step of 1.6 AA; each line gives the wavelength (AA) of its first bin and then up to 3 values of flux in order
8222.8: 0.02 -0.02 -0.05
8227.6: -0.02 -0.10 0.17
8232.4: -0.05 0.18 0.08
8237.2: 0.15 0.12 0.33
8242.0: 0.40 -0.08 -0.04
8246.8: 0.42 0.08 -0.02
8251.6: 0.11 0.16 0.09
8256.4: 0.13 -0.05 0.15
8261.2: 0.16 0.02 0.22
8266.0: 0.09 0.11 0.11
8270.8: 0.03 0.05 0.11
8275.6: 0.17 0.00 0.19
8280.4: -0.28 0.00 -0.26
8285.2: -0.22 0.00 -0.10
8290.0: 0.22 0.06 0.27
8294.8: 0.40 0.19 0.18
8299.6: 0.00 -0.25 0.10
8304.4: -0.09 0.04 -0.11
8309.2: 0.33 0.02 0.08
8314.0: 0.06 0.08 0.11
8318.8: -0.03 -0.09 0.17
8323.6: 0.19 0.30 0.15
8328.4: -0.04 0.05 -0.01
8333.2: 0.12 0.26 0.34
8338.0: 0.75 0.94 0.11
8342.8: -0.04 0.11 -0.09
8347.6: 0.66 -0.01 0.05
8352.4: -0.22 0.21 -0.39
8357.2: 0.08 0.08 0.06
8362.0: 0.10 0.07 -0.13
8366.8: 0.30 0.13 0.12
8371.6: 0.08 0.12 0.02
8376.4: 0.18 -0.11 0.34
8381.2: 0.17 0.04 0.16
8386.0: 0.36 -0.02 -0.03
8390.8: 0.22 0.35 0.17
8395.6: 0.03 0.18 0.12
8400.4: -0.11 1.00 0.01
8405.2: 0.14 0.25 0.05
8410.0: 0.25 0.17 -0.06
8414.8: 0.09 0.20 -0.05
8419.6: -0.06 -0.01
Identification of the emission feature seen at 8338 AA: H-gamma 4340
